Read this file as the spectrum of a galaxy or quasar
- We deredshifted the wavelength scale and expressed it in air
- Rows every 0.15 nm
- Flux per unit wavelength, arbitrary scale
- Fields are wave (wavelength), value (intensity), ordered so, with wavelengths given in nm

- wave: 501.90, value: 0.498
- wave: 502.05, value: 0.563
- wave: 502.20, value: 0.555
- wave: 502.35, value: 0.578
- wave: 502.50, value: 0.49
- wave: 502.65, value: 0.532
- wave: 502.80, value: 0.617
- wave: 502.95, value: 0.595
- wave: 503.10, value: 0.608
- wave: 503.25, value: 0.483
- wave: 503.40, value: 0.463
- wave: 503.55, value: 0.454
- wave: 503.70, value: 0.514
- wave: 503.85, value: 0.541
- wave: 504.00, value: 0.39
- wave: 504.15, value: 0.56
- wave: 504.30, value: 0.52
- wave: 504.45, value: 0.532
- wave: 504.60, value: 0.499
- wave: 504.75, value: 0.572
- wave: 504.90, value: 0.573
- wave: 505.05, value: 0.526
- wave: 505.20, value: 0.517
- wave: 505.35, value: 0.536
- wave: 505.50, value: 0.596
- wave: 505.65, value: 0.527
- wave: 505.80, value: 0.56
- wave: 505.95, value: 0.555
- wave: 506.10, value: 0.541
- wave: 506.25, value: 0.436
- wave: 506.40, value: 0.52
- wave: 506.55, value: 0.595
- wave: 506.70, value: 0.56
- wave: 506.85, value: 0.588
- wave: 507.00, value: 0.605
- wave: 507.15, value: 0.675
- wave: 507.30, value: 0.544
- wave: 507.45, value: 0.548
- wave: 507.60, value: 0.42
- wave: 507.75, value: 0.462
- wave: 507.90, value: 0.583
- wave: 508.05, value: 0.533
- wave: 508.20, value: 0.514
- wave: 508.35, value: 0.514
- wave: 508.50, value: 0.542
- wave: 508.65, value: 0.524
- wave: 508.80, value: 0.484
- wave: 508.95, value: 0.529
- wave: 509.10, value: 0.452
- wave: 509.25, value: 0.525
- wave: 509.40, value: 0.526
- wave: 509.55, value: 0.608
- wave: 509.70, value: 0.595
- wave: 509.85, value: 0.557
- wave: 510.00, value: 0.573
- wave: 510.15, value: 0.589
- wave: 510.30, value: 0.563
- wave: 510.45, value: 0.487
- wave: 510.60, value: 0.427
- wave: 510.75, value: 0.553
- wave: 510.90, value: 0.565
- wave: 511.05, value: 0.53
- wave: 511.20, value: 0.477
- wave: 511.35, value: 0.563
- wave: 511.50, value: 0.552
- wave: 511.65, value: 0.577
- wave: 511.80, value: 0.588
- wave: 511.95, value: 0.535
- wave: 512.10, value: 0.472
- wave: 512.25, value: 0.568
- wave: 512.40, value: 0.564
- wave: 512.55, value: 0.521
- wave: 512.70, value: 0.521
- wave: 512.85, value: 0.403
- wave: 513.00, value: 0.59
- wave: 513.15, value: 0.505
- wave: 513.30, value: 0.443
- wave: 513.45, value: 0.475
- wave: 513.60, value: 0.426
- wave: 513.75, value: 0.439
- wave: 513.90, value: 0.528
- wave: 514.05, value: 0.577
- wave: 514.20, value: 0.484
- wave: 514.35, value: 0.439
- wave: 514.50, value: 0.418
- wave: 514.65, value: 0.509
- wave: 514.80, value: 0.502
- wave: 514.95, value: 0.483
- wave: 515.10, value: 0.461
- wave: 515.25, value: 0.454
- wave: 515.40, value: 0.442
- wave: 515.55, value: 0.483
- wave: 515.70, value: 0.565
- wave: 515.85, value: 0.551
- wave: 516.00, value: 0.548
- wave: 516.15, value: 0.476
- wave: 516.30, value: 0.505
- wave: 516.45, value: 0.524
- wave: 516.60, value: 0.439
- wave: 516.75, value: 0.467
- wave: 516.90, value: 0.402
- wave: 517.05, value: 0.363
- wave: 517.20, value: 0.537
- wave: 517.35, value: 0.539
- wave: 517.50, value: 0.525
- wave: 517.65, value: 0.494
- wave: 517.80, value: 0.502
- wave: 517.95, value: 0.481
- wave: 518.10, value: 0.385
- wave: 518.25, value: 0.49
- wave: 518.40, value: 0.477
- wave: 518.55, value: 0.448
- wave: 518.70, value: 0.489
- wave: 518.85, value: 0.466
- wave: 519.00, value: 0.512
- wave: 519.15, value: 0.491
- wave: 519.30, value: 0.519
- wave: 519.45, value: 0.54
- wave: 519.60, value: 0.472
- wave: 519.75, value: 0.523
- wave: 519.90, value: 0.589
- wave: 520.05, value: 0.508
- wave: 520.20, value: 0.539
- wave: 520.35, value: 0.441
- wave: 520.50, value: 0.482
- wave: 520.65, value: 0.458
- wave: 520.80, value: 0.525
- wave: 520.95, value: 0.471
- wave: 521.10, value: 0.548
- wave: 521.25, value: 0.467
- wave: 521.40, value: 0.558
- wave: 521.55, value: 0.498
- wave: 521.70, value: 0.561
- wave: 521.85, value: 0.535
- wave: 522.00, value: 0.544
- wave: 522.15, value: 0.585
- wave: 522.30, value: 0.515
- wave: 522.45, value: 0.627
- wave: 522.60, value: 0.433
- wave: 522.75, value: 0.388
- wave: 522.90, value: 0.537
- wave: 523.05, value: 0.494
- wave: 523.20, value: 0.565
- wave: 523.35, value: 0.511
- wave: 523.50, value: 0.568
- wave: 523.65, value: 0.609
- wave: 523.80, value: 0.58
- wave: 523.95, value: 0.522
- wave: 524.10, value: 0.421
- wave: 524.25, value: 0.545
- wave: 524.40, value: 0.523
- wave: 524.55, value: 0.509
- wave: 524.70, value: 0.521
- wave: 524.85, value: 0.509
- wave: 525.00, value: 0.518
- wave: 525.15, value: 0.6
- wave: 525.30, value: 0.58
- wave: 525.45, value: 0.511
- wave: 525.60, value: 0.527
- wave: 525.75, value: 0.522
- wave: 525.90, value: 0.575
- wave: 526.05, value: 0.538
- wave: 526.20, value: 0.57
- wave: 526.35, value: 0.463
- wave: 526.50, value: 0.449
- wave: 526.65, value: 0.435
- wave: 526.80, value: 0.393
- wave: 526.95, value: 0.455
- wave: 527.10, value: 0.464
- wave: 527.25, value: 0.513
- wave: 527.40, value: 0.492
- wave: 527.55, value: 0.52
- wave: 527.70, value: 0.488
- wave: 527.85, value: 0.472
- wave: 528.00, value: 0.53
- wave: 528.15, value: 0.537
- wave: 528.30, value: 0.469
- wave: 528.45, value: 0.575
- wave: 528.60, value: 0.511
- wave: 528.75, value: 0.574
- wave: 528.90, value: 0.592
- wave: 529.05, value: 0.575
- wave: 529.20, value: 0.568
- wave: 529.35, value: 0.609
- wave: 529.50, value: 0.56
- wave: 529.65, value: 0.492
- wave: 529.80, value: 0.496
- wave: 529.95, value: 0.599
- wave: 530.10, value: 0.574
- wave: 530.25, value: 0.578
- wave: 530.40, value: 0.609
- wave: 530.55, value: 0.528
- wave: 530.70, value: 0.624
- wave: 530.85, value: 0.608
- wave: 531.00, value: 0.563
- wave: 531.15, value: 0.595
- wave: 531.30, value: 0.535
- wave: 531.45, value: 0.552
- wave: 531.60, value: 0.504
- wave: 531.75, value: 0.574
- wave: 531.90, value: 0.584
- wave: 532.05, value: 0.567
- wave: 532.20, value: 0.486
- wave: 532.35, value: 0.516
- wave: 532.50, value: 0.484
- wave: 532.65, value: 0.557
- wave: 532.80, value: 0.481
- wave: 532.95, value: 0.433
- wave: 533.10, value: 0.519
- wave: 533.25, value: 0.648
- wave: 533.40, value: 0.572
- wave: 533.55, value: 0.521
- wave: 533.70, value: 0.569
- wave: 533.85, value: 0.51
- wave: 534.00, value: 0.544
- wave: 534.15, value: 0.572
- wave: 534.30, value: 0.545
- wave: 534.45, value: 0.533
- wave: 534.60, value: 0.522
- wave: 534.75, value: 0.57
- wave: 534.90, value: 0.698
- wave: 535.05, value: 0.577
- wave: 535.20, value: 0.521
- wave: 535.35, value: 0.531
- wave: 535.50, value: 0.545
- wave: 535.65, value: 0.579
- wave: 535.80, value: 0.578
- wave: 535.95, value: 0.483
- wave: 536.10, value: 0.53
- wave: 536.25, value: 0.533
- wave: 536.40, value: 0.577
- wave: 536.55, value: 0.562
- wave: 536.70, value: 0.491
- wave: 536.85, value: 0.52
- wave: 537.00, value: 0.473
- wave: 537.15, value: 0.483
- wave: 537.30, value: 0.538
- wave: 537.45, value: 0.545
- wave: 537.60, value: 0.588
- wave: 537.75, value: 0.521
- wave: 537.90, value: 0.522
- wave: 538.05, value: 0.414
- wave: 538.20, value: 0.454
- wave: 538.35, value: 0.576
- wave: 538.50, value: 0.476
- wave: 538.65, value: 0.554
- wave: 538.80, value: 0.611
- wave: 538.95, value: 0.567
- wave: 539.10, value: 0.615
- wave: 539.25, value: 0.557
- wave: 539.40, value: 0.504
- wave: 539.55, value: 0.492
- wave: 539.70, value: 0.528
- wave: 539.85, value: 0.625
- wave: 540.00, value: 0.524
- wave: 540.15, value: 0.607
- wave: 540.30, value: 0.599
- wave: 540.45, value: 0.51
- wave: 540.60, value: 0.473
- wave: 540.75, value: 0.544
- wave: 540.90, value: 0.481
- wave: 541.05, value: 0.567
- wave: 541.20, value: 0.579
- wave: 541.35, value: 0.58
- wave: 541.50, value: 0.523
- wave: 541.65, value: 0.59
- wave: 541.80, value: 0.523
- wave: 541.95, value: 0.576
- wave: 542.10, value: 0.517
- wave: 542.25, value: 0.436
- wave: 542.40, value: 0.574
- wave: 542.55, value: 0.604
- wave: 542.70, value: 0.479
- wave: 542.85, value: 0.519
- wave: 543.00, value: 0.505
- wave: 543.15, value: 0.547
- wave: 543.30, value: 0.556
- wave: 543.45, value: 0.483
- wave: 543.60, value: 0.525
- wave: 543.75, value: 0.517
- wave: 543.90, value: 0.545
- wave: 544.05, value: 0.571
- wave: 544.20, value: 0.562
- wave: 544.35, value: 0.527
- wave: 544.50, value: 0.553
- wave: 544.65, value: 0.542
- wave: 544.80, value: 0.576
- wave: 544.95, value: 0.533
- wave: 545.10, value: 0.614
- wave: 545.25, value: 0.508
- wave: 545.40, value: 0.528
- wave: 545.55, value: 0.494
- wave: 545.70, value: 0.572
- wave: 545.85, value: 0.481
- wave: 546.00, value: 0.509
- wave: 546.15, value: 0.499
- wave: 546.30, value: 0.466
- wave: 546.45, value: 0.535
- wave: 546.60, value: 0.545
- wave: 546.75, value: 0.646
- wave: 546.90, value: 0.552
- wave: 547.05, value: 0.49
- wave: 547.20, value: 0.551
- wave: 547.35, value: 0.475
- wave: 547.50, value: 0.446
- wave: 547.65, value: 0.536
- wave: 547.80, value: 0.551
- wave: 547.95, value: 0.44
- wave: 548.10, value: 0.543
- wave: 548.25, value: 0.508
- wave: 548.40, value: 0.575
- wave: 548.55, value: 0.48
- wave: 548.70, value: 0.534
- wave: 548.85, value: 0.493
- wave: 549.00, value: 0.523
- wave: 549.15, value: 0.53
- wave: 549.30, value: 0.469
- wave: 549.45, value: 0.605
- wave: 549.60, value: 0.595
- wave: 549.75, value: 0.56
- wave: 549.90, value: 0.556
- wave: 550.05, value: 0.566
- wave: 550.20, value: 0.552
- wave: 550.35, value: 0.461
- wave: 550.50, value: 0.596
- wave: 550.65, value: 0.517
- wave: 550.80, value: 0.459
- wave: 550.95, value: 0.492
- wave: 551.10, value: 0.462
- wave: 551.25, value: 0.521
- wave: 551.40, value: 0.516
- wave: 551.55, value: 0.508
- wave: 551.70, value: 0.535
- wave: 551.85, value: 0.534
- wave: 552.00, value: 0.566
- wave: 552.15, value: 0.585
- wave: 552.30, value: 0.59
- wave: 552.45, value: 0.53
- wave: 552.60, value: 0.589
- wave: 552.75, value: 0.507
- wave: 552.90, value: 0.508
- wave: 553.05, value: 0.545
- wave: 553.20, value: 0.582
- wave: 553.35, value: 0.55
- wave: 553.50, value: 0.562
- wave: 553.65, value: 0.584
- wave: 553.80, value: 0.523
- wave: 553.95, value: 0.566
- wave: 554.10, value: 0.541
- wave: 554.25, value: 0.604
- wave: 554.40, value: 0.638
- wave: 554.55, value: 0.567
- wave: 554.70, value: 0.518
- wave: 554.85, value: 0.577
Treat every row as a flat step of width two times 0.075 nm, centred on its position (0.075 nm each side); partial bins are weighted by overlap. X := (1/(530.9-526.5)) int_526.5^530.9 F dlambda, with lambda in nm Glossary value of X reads 0.531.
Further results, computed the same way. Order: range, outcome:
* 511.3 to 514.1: 0.517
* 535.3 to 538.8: 0.527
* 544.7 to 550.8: 0.529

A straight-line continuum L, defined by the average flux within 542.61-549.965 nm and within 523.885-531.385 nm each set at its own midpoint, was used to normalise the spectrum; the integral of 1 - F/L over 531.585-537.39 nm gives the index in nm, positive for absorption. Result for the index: -0.10 nm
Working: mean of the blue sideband 0.531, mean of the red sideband 0.53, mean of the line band 0.54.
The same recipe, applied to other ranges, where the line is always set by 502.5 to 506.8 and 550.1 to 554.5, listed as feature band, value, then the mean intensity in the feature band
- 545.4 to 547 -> 0.04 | 0.529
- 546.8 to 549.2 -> 0.12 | 0.515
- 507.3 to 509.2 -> 0.08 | 0.51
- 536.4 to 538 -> 0.04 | 0.525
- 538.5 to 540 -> -0.04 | 0.555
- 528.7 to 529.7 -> -0.06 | 0.569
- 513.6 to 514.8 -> 0.12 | 0.482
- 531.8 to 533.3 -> 0.03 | 0.526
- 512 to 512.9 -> 0.04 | 0.512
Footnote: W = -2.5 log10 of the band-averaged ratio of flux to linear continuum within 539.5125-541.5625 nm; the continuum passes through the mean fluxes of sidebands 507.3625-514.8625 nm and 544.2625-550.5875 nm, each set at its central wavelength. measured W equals -0.04 mag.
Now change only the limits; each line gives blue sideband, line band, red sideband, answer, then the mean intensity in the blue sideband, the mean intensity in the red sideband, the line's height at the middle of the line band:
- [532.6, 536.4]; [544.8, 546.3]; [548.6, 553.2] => 0.025 mag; 0.547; 0.534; 0.538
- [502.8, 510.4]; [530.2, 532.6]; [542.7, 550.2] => -0.046 mag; 0.537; 0.531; 0.533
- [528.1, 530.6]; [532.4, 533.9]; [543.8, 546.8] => 0.045 mag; 0.556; 0.539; 0.552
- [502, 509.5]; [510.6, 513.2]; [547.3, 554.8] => 0.005 mag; 0.534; 0.536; 0.534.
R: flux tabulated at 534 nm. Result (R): 0.544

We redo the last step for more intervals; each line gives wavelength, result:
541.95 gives 0.576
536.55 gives 0.562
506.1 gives 0.541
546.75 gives 0.646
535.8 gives 0.578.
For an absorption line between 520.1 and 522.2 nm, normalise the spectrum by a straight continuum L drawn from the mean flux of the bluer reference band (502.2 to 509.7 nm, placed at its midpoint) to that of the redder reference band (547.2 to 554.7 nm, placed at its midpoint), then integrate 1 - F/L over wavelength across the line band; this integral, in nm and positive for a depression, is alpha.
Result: 0.083 nm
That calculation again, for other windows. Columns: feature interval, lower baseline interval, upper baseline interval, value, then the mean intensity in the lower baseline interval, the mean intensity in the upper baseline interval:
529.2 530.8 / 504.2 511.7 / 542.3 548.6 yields -0.10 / 0.539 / 0.53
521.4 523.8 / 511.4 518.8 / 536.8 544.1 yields -0.13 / 0.493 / 0.535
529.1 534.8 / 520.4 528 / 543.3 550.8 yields -0.33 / 0.514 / 0.531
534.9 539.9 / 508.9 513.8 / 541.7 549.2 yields -0.10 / 0.525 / 0.528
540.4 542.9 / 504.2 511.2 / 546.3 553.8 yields 0.00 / 0.538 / 0.533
